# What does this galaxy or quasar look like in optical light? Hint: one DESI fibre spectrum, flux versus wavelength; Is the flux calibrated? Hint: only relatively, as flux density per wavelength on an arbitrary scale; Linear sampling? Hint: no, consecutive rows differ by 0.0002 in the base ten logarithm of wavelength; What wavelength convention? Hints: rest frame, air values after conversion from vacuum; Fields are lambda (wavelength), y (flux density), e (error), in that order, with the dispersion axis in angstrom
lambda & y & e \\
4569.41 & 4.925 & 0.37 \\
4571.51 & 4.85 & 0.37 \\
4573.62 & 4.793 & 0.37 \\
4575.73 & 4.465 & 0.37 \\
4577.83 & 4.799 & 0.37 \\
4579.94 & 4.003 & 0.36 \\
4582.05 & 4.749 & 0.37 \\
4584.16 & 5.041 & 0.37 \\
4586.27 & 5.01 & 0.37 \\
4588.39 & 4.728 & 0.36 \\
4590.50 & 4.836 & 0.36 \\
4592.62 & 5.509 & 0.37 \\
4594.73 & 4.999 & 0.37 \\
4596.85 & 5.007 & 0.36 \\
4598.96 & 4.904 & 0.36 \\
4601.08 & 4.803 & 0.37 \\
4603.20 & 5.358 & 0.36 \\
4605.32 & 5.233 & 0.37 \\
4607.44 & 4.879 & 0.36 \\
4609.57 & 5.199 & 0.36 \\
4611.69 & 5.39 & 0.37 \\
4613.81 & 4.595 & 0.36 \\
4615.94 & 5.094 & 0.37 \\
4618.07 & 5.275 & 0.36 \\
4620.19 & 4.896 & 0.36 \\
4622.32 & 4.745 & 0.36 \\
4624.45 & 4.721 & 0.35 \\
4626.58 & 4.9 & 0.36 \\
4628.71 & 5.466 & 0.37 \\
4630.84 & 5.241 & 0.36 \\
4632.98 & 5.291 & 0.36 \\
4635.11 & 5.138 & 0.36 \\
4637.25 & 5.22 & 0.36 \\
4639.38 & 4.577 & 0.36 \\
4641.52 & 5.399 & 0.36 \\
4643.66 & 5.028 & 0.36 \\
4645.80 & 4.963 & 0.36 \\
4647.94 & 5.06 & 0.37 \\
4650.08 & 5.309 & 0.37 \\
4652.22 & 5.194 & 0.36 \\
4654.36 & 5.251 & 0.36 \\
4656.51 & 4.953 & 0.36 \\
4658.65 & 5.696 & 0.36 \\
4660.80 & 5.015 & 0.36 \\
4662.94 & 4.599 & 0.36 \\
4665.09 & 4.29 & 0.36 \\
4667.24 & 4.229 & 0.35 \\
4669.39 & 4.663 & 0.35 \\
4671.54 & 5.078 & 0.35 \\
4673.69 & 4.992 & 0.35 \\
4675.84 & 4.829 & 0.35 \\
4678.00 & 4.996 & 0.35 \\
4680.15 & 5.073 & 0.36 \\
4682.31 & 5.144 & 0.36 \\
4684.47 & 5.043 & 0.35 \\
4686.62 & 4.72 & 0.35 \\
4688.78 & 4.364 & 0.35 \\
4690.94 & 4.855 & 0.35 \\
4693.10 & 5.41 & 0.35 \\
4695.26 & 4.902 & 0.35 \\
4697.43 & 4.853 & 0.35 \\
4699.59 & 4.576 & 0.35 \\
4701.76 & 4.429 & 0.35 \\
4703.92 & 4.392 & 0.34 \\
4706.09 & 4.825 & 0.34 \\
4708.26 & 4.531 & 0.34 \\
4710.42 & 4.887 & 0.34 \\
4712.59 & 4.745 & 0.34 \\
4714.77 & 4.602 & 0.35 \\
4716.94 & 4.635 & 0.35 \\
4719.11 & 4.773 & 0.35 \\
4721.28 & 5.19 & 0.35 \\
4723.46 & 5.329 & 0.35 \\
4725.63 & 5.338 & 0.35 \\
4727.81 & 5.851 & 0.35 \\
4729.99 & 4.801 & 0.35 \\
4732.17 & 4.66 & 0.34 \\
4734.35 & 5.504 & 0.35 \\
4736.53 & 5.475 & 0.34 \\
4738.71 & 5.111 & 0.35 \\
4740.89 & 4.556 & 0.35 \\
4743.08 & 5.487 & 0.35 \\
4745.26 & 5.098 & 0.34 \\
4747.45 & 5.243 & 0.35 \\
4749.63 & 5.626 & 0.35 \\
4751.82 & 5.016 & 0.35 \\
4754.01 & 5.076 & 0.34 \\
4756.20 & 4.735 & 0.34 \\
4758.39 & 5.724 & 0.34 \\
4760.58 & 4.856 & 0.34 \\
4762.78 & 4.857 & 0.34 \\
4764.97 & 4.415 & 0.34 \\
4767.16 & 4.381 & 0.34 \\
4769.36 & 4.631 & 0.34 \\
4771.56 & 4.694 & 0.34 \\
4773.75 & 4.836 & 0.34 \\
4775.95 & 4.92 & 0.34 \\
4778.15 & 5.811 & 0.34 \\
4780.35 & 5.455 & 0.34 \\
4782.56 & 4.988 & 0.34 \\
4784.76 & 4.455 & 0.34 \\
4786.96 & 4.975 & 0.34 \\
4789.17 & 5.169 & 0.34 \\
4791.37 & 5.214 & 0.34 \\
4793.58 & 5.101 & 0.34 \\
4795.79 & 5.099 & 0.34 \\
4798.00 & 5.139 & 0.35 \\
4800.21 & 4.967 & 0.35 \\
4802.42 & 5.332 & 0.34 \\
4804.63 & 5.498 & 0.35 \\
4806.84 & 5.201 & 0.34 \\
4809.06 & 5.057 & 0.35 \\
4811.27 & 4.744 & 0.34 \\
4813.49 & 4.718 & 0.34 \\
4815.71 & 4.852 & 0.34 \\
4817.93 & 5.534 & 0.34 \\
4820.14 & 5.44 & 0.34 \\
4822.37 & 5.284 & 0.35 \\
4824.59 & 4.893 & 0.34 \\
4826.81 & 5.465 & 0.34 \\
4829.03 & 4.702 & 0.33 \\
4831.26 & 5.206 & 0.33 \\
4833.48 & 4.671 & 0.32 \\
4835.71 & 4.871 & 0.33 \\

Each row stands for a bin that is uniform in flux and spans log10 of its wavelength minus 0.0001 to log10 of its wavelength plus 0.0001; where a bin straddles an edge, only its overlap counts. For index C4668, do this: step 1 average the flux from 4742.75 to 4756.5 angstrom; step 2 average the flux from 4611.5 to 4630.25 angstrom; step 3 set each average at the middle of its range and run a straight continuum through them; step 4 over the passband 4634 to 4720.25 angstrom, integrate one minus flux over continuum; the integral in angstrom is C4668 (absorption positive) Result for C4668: 3.4 angstrom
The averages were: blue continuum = 5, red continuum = 5.19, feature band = 4.88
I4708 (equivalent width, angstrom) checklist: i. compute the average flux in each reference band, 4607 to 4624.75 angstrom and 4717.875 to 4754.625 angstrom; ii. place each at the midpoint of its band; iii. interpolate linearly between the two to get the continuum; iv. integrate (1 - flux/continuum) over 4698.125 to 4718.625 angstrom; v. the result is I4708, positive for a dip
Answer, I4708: 2.0 angstrom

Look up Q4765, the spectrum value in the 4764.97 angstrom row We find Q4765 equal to 4.415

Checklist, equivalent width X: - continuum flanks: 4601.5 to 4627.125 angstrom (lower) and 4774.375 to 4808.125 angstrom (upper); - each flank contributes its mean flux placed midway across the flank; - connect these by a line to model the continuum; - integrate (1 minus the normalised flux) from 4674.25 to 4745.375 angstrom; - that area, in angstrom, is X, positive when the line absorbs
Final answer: 2.13 angstrom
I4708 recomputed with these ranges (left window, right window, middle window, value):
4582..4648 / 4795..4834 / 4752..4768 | 0.7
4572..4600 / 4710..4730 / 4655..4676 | 0.5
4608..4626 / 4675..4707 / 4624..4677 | -1.0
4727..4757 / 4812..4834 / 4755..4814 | 1.3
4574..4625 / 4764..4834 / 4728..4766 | -0.7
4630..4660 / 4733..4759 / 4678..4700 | 1.2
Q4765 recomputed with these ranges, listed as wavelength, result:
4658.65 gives 5.696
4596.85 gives 5.007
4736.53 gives 5.475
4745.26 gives 5.098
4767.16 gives 4.381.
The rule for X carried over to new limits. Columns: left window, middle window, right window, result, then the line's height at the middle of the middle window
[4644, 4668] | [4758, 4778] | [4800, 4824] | 1.1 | 5.1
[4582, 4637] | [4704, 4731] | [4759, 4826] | 0.5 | 5.03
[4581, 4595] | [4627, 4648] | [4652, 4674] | -0.9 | 4.92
